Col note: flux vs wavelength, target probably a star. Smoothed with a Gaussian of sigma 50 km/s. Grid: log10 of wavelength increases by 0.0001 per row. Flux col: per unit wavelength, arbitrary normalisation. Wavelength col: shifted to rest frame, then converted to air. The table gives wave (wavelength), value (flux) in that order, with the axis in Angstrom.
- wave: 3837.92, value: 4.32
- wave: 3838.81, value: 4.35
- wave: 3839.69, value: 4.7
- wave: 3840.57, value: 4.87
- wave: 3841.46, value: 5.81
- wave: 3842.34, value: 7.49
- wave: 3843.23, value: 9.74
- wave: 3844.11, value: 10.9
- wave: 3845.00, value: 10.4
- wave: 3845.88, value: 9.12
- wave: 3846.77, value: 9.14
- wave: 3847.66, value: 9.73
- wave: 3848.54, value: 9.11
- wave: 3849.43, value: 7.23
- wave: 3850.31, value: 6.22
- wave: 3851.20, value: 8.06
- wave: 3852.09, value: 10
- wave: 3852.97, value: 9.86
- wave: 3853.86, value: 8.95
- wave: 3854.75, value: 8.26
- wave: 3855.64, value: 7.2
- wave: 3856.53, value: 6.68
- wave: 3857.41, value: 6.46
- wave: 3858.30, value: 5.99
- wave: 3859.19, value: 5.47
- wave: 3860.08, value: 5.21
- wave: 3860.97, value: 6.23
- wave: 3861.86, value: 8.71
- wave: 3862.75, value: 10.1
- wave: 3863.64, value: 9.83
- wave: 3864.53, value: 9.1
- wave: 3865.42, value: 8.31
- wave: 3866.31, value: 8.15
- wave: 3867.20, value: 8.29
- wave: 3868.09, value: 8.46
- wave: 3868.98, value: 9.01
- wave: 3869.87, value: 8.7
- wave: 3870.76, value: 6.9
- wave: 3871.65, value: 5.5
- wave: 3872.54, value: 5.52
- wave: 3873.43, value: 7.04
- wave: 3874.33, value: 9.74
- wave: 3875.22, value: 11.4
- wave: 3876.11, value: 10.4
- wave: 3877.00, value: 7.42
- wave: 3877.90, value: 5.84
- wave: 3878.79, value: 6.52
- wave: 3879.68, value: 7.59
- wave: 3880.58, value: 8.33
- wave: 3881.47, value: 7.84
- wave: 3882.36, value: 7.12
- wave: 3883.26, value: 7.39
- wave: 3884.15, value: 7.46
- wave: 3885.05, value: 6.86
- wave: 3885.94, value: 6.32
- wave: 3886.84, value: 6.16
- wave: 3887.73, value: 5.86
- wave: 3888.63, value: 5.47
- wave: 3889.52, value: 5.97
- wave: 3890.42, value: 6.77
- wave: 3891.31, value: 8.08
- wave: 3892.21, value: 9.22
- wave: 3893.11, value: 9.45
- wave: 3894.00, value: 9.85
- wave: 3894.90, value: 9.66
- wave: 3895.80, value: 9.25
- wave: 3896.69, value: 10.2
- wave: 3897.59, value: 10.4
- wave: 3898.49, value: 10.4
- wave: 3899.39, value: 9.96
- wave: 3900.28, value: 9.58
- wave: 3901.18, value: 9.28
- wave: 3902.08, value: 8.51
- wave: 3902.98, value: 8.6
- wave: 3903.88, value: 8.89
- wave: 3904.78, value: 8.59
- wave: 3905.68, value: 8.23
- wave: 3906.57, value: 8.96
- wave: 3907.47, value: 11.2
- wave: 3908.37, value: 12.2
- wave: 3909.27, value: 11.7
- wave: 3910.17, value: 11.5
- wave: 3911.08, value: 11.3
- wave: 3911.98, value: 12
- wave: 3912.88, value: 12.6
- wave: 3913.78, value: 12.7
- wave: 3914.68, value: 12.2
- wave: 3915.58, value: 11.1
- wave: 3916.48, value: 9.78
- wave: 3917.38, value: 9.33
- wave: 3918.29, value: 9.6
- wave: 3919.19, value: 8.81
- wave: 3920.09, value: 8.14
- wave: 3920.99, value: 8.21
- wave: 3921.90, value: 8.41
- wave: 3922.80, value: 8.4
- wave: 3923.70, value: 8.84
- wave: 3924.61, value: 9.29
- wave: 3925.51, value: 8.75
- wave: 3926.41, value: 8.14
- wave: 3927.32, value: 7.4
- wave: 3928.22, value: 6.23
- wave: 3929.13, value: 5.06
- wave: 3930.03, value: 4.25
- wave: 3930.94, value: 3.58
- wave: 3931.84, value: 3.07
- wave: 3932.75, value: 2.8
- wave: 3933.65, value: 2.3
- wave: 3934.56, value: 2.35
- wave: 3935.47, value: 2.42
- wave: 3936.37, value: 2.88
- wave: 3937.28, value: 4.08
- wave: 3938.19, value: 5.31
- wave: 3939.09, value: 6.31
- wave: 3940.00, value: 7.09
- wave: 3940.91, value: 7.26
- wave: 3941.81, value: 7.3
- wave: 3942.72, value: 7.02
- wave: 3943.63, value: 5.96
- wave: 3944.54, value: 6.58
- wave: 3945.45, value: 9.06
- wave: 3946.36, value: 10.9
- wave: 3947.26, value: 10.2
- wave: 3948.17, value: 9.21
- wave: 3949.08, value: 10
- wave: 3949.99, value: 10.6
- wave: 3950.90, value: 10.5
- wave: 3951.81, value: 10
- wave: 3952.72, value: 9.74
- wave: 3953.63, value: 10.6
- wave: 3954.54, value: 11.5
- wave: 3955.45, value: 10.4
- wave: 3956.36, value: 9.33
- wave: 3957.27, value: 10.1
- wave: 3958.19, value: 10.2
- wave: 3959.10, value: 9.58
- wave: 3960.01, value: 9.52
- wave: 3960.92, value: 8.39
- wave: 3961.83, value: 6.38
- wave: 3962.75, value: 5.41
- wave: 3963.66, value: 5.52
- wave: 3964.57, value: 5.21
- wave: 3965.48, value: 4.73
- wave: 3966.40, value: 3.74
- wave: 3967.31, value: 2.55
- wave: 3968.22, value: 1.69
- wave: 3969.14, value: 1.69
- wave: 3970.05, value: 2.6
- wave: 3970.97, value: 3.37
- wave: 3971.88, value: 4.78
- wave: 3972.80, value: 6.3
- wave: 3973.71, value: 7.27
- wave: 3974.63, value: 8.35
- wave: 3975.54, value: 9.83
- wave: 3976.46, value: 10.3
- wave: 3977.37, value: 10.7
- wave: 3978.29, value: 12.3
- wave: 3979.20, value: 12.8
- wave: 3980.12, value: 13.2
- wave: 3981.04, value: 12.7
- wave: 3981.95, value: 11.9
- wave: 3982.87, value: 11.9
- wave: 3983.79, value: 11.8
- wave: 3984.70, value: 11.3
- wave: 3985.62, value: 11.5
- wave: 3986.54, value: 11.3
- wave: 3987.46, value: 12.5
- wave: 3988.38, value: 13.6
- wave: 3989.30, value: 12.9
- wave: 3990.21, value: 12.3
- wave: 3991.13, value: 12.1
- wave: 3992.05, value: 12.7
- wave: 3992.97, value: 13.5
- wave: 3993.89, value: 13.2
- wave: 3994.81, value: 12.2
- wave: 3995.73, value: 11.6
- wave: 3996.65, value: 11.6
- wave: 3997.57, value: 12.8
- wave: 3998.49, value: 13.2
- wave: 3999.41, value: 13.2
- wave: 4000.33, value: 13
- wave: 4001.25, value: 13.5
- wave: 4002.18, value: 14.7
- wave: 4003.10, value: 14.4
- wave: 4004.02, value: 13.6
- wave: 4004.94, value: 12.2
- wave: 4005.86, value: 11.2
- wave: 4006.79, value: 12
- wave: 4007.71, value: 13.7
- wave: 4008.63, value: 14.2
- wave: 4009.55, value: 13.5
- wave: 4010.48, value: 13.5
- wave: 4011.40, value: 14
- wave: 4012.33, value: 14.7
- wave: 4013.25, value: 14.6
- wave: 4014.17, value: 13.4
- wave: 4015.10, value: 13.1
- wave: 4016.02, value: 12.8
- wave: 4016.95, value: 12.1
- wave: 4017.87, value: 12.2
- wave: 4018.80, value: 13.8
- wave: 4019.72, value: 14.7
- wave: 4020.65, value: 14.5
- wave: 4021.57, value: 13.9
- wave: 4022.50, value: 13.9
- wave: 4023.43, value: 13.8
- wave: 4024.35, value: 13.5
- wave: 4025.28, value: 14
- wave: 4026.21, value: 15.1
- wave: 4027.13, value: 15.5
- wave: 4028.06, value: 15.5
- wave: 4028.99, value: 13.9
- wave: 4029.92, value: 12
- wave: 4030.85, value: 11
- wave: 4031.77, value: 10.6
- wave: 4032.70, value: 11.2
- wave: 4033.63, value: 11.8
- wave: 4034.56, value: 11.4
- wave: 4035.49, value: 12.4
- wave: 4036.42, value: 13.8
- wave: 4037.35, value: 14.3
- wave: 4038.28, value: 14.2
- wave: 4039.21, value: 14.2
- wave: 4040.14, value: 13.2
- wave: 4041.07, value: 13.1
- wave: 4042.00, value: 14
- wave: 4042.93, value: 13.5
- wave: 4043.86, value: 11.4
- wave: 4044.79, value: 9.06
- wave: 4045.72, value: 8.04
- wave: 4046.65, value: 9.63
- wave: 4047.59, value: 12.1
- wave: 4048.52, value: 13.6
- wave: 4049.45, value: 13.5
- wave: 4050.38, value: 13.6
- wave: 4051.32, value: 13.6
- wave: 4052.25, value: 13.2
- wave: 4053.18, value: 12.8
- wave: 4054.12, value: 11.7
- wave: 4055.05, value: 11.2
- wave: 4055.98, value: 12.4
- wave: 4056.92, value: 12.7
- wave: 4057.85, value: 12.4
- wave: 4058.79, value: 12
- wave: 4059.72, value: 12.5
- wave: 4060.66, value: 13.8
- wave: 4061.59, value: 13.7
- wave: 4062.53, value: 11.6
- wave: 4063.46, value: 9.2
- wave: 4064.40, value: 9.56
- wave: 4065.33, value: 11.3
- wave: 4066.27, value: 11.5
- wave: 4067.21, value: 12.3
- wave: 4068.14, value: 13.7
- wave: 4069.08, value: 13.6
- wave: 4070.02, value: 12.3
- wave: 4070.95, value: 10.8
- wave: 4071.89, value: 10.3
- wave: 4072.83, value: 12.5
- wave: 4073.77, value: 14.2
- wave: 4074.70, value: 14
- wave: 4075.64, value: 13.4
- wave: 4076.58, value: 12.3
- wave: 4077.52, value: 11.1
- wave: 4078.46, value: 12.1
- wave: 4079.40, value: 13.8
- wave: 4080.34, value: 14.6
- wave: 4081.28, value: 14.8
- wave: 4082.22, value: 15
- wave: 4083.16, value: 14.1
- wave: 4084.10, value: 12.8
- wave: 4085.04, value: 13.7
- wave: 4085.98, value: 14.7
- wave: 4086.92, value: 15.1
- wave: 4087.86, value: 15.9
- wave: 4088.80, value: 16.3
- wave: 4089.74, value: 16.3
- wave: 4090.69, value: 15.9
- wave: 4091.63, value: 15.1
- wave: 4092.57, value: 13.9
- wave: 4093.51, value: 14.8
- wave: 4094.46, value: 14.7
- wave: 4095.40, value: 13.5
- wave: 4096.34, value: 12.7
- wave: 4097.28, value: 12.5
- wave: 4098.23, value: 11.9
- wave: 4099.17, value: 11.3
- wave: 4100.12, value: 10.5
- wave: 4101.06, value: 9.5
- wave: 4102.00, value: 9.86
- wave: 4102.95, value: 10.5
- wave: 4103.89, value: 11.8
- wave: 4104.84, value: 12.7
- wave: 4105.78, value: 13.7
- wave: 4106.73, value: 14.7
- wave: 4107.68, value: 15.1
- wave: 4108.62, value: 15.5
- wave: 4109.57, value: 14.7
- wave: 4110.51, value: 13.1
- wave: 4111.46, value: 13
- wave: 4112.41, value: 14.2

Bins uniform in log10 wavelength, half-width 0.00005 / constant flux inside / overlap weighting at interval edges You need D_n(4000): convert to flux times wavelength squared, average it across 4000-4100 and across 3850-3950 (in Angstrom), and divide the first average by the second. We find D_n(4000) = 1.76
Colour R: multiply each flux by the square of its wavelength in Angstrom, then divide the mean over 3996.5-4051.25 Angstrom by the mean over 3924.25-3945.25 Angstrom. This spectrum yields 2.50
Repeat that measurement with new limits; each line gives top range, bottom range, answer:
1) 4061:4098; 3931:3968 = 2.01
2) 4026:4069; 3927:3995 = 1.58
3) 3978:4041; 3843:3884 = 1.74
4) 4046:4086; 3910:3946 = 1.83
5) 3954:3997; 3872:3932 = 1.13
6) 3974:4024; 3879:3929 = 1.49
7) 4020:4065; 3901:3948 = 1.69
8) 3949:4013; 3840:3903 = 1.36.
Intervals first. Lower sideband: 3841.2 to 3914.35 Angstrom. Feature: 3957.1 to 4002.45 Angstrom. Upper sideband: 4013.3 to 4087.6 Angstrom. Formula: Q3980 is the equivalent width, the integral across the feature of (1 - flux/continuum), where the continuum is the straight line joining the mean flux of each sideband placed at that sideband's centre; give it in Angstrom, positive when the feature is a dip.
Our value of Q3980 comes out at 5.8 Angstrom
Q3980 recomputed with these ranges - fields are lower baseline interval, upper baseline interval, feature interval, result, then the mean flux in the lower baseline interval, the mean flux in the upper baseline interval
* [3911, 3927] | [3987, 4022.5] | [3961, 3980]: 8.7 Angstrom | 9.81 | 13.2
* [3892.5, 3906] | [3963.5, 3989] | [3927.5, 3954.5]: 6.5 Angstrom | 9.4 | 8.48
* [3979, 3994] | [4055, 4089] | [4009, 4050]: -1.3 Angstrom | 12.4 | 12.9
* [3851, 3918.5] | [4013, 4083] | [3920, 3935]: 5.5 Angstrom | 8.64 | 12.8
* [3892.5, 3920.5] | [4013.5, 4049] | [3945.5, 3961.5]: 1.7 Angstrom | 10.1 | 12.9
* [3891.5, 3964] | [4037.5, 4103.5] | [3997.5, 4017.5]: -4.5 Angstrom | 8.49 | 12.8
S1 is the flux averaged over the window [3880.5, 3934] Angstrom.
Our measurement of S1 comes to 8.47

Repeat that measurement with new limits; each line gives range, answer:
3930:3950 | 6.05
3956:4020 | 10.7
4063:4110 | 13.1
